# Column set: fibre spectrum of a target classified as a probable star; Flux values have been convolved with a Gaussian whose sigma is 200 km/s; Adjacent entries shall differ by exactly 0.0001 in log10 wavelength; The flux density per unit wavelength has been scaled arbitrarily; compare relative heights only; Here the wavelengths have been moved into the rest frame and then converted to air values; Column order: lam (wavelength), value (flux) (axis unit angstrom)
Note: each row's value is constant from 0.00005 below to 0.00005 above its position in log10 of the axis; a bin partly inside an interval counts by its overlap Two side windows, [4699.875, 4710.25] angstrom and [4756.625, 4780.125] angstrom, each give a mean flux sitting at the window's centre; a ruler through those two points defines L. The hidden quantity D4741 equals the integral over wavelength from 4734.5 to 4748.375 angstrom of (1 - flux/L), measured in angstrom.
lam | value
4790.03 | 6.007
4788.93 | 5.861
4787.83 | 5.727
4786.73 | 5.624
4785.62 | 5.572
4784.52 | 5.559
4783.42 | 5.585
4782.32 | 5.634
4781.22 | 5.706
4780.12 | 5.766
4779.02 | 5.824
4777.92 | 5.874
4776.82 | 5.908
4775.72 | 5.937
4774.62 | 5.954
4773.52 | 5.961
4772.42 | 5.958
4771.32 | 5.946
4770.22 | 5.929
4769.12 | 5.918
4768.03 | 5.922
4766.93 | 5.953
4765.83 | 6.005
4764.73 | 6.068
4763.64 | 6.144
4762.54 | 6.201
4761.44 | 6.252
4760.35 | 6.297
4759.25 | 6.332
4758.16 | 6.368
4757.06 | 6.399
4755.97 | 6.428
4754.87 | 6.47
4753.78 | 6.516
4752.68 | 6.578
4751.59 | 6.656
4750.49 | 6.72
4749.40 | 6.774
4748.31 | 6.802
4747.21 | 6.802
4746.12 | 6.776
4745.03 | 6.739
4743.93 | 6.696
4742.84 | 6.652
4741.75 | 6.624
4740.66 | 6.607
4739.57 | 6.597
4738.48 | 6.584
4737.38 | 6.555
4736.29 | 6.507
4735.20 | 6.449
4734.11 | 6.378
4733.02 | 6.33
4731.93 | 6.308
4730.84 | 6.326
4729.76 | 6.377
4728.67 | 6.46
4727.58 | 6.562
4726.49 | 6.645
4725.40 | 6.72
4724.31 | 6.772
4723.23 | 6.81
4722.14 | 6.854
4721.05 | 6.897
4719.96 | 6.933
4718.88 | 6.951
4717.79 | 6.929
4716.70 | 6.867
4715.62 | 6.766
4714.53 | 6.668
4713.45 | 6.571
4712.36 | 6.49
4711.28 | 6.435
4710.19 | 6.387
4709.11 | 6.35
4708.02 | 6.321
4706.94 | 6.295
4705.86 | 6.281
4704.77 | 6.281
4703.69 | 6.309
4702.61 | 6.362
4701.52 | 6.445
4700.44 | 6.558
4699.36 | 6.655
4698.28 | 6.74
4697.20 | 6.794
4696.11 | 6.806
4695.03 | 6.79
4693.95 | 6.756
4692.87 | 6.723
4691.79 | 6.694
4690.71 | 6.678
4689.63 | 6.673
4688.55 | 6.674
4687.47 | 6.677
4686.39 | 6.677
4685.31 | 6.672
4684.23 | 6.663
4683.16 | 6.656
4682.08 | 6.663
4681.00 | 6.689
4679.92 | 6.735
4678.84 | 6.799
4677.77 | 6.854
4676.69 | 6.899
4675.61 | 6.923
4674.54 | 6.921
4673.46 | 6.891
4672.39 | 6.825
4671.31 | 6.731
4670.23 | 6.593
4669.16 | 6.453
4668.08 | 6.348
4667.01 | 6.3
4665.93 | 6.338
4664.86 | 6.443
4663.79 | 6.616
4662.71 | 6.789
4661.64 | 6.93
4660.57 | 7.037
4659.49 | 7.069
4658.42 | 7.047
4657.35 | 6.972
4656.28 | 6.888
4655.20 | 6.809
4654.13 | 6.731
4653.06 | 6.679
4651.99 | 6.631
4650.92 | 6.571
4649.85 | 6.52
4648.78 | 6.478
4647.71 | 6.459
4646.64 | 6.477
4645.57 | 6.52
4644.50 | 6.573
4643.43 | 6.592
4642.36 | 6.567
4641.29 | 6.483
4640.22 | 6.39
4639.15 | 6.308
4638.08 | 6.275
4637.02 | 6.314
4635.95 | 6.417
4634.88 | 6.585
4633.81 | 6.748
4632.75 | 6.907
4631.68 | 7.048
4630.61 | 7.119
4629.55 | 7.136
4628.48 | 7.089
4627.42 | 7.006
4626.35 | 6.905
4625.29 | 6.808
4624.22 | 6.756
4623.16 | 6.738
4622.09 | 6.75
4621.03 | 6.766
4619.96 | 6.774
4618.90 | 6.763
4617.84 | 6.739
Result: -1.0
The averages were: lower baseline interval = 6.36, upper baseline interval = 6.05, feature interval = 6.63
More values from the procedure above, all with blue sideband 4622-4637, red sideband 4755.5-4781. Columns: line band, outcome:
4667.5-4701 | -1.0 angstrom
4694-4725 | -1.1 angstrom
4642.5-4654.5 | 0.3 angstrom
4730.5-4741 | -0.4 angstrom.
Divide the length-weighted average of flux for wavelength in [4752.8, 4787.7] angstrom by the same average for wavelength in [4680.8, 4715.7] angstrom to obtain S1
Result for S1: 0.91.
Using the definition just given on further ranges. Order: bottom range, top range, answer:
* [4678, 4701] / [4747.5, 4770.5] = 0.94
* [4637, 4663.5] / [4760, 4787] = 0.89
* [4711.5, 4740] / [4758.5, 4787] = 0.89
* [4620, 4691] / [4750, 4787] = 0.90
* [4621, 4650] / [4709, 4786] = 0.96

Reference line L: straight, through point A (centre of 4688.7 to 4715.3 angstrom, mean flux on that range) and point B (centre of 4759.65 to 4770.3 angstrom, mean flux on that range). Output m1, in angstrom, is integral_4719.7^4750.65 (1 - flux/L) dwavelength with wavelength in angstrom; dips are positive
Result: -1.60 angstrom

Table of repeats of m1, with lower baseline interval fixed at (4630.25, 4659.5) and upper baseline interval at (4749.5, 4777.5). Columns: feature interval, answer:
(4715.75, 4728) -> -0.89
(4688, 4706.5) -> -0.44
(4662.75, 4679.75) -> -0.33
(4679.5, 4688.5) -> -0.26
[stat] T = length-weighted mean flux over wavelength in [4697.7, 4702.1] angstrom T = 6.6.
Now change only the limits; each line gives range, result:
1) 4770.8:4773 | 5.95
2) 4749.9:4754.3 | 6.61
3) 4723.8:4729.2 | 6.62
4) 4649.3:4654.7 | 6.64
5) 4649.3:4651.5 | 6.55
